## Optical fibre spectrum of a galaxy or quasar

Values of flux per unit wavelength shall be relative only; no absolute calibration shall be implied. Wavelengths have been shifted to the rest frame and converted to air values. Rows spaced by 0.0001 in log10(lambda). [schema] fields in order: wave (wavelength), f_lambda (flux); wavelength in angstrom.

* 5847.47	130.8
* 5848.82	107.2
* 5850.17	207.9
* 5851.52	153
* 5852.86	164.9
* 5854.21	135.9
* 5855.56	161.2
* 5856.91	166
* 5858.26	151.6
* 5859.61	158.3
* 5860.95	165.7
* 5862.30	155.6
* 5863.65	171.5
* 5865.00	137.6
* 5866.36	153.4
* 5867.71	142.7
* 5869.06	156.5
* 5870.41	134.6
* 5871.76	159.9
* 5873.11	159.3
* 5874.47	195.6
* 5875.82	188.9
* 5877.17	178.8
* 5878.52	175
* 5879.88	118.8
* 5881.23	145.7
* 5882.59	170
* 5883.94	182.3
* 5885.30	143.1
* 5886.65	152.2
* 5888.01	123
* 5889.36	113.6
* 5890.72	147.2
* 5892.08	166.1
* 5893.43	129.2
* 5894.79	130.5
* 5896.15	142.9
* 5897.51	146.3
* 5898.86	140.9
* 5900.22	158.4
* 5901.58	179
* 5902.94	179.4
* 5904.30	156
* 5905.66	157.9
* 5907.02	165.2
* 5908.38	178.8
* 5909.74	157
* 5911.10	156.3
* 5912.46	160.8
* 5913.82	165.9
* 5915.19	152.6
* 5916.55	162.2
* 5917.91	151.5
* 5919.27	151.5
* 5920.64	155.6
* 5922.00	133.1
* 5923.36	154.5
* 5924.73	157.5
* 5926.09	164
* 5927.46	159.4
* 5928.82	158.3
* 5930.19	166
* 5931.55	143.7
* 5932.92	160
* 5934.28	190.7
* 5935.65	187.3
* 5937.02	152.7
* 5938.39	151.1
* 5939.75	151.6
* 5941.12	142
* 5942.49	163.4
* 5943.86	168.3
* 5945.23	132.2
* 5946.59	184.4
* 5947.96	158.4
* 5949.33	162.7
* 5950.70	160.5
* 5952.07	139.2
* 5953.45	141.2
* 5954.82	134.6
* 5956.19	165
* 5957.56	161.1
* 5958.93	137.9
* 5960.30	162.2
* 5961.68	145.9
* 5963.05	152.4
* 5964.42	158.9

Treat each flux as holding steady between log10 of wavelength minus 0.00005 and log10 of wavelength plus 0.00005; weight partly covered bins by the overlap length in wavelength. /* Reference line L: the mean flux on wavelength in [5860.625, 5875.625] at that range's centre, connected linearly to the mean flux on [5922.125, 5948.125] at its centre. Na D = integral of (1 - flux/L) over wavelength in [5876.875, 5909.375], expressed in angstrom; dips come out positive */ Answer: 1.2 angstrom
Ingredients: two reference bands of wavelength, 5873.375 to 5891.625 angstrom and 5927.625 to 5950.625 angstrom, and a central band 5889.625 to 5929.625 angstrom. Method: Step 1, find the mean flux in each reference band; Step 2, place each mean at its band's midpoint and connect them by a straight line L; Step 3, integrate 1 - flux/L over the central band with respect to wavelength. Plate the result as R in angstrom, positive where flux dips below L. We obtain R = 0.81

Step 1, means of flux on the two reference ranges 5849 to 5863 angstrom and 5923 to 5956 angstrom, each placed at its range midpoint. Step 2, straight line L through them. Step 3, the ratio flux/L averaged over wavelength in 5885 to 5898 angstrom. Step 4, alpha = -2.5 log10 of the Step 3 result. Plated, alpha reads 0.15 mag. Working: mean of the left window 160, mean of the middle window 139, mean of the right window 158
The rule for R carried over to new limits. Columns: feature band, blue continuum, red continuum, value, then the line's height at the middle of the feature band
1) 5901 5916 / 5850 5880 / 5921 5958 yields -0.55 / 159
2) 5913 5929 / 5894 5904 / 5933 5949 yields 0.26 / 158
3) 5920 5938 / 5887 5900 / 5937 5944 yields -1.17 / 150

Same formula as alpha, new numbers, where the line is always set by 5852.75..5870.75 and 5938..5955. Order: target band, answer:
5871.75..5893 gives -0.02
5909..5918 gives -0.03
